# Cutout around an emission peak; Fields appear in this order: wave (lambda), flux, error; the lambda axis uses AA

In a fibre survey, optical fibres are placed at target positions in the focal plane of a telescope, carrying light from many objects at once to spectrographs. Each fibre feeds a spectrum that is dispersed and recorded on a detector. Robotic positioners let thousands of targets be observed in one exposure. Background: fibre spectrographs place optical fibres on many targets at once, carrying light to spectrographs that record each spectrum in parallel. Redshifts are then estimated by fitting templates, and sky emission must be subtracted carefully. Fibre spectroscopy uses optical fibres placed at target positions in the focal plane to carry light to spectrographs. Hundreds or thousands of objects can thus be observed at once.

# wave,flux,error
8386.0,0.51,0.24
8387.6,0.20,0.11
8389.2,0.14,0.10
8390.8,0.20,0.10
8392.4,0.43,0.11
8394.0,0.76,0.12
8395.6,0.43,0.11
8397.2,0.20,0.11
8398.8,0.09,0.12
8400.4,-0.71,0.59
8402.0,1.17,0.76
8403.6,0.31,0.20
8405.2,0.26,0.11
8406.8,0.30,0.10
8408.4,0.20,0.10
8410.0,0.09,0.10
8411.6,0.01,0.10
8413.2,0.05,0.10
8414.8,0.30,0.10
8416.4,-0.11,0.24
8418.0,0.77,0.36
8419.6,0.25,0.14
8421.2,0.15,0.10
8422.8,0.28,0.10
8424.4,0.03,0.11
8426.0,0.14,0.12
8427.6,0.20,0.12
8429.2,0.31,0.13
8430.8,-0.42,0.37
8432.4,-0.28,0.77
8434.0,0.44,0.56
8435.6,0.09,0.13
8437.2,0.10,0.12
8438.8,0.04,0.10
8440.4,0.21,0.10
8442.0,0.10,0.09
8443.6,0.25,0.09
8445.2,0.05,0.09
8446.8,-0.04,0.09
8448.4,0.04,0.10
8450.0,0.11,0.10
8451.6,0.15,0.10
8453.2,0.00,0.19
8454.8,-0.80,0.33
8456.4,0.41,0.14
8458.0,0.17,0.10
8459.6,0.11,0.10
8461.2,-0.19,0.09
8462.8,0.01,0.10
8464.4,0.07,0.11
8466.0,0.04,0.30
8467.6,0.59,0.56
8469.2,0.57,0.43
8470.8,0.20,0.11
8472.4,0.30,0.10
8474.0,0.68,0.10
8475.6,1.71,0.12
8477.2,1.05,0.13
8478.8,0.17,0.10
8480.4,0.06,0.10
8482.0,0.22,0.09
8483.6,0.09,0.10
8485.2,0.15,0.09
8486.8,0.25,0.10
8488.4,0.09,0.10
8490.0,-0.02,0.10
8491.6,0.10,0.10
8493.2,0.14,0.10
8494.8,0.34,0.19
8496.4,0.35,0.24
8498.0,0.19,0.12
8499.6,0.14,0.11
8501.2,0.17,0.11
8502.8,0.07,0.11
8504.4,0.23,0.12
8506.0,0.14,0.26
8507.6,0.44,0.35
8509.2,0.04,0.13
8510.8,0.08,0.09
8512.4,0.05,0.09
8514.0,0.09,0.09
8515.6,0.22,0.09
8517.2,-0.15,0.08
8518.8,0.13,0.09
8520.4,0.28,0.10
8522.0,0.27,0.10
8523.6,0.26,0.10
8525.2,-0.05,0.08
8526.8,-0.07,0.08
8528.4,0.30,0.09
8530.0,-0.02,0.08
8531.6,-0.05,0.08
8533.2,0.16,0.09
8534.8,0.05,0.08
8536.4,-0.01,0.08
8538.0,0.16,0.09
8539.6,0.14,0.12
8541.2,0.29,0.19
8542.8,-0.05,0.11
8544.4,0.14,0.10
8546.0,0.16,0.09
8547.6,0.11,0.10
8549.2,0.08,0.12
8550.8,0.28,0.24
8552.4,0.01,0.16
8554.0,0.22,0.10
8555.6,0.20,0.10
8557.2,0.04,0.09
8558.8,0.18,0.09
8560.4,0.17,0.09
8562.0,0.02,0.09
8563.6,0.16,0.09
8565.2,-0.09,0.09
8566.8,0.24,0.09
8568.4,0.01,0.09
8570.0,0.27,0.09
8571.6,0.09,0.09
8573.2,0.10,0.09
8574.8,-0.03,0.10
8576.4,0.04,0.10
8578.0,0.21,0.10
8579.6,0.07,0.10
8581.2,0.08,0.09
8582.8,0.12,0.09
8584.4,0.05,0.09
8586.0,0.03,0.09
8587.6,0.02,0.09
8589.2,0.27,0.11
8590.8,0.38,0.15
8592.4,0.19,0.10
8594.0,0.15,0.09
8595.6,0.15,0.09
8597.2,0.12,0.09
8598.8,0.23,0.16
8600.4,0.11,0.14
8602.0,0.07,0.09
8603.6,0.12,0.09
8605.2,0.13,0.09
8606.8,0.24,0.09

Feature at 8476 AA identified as [O III]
